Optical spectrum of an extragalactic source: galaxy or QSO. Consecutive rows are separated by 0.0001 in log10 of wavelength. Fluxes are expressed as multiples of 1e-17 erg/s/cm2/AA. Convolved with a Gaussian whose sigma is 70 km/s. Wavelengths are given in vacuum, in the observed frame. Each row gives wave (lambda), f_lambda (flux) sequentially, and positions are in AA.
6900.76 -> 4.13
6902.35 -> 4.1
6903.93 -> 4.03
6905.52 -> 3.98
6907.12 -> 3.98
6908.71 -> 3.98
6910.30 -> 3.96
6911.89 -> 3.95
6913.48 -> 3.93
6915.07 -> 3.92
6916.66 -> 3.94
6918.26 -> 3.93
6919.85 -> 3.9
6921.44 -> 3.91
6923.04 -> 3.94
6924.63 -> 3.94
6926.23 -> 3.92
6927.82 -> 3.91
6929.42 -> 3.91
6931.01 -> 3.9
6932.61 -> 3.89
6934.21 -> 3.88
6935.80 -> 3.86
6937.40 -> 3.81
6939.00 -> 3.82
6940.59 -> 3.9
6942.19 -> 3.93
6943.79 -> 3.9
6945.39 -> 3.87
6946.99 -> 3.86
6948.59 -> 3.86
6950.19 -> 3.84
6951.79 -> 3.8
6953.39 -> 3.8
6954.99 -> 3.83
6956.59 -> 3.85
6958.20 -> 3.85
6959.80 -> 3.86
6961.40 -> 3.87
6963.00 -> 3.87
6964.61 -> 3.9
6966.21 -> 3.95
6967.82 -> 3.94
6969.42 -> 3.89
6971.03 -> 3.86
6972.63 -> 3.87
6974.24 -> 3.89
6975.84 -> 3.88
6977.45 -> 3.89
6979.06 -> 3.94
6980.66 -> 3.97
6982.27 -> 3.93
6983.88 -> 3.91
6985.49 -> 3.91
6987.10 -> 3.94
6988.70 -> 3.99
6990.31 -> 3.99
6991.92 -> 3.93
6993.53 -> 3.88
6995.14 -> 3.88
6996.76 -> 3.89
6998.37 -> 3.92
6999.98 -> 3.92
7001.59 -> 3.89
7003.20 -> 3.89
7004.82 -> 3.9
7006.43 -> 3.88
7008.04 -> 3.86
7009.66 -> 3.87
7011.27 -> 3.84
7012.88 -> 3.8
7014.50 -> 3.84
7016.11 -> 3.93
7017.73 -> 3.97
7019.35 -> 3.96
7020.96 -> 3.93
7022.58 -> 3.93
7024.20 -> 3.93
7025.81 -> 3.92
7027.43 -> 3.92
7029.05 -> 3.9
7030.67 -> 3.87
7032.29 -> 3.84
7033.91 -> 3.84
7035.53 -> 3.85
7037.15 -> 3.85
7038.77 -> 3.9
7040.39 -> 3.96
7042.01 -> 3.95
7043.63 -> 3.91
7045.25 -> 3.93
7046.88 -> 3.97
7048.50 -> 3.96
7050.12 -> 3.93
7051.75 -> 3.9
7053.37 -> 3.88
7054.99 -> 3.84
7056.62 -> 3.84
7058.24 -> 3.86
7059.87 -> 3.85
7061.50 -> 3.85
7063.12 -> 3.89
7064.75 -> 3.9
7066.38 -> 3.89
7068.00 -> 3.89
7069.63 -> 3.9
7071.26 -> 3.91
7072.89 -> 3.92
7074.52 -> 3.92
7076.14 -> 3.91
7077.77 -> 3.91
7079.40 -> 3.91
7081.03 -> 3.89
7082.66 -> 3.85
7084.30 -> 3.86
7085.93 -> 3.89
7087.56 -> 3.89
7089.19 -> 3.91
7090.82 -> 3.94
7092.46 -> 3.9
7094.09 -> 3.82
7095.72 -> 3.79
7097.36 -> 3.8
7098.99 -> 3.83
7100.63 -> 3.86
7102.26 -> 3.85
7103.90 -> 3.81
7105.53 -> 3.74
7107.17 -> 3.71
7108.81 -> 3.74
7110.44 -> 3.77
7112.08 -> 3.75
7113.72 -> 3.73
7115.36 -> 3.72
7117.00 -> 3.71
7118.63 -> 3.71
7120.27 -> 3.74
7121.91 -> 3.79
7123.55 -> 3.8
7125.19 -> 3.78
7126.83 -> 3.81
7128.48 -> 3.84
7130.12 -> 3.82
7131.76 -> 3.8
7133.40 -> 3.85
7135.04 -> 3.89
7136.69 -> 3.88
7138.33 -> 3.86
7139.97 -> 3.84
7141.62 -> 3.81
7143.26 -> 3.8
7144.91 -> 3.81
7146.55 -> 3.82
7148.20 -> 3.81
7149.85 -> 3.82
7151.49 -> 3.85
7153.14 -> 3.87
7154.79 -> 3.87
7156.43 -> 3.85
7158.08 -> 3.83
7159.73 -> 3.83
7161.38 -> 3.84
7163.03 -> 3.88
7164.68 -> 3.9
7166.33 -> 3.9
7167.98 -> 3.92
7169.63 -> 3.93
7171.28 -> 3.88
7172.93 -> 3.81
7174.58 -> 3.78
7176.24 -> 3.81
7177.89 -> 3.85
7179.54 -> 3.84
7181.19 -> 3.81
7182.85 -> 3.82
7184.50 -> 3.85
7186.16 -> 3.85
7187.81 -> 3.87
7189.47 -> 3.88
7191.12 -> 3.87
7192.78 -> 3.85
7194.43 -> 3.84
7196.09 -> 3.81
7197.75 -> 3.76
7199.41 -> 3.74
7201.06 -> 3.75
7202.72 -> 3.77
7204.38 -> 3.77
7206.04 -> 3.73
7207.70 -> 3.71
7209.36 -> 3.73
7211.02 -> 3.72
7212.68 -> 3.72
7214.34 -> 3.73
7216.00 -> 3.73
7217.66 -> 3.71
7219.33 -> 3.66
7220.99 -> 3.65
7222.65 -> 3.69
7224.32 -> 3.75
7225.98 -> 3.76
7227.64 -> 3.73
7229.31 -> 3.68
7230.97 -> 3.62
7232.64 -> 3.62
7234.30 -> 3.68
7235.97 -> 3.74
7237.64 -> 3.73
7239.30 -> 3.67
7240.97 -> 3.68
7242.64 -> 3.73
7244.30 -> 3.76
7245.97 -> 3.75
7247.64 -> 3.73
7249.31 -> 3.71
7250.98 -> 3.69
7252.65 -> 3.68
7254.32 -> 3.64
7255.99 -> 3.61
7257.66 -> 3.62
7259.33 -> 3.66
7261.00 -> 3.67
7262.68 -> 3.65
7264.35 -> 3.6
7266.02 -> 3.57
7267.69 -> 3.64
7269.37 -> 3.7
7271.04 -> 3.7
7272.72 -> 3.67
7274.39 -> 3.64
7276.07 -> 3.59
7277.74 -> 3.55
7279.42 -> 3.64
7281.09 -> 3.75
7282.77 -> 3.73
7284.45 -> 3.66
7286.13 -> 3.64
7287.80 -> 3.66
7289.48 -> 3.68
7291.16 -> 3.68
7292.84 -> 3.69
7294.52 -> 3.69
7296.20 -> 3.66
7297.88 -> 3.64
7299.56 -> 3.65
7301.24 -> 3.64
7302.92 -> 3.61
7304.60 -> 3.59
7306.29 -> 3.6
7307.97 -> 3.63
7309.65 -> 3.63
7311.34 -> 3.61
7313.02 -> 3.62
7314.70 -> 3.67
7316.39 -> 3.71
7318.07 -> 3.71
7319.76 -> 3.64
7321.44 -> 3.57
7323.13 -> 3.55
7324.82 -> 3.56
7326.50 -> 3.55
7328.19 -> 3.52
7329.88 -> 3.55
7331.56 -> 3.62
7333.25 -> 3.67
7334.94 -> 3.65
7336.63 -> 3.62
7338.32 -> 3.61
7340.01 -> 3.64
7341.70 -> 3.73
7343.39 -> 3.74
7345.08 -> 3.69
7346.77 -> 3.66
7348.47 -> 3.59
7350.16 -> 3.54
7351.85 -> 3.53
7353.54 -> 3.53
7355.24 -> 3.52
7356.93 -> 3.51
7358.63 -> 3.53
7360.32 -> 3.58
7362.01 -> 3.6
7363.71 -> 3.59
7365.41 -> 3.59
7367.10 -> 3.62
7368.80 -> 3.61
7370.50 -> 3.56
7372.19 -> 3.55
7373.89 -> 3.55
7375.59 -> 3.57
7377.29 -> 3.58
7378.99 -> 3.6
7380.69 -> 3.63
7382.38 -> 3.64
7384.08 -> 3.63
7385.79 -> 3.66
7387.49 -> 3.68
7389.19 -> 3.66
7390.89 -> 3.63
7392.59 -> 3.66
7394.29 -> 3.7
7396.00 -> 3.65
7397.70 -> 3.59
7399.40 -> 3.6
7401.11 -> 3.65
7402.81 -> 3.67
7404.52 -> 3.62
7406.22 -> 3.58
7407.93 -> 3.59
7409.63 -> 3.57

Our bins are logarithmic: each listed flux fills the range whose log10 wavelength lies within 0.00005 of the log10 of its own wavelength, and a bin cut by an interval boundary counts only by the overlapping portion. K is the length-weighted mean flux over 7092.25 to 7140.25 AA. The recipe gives 3.8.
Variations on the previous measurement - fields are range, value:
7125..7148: 3.83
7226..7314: 3.66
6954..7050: 3.9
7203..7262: 3.7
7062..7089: 3.9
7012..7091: 3.9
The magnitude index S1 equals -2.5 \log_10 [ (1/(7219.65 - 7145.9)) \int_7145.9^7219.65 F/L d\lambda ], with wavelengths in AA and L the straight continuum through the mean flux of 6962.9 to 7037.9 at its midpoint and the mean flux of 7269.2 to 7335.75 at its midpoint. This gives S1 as -0.020 mag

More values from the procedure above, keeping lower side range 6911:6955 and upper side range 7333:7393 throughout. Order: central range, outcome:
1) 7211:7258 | 0.00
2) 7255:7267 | 0.01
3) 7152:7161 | -0.03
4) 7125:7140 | -0.02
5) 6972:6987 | -0.01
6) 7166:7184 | -0.03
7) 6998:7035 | -0.02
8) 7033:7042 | -0.02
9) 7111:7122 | 0.01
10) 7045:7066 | -0.02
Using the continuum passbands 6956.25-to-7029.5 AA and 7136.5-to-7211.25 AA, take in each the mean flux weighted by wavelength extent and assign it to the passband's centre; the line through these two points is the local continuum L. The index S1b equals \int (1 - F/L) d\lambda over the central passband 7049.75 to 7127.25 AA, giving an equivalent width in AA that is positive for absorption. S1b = 0.5 AA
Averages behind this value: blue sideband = 3.9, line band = 3.84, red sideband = 3.83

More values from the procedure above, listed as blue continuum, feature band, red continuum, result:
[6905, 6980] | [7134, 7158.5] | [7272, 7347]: -0.6 AA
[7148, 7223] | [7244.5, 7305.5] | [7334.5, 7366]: 0.6 AA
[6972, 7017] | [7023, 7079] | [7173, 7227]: -0.4 AA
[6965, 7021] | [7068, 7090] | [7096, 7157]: -0.3 AA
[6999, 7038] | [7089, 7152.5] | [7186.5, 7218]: 0.3 AA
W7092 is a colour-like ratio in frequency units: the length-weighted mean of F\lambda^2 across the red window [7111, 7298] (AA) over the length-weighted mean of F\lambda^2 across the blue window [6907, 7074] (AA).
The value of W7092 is 1.02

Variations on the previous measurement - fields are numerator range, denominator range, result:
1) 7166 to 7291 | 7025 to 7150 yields 1.01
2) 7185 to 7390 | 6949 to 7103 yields 1.01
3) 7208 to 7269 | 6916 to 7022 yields 1.02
